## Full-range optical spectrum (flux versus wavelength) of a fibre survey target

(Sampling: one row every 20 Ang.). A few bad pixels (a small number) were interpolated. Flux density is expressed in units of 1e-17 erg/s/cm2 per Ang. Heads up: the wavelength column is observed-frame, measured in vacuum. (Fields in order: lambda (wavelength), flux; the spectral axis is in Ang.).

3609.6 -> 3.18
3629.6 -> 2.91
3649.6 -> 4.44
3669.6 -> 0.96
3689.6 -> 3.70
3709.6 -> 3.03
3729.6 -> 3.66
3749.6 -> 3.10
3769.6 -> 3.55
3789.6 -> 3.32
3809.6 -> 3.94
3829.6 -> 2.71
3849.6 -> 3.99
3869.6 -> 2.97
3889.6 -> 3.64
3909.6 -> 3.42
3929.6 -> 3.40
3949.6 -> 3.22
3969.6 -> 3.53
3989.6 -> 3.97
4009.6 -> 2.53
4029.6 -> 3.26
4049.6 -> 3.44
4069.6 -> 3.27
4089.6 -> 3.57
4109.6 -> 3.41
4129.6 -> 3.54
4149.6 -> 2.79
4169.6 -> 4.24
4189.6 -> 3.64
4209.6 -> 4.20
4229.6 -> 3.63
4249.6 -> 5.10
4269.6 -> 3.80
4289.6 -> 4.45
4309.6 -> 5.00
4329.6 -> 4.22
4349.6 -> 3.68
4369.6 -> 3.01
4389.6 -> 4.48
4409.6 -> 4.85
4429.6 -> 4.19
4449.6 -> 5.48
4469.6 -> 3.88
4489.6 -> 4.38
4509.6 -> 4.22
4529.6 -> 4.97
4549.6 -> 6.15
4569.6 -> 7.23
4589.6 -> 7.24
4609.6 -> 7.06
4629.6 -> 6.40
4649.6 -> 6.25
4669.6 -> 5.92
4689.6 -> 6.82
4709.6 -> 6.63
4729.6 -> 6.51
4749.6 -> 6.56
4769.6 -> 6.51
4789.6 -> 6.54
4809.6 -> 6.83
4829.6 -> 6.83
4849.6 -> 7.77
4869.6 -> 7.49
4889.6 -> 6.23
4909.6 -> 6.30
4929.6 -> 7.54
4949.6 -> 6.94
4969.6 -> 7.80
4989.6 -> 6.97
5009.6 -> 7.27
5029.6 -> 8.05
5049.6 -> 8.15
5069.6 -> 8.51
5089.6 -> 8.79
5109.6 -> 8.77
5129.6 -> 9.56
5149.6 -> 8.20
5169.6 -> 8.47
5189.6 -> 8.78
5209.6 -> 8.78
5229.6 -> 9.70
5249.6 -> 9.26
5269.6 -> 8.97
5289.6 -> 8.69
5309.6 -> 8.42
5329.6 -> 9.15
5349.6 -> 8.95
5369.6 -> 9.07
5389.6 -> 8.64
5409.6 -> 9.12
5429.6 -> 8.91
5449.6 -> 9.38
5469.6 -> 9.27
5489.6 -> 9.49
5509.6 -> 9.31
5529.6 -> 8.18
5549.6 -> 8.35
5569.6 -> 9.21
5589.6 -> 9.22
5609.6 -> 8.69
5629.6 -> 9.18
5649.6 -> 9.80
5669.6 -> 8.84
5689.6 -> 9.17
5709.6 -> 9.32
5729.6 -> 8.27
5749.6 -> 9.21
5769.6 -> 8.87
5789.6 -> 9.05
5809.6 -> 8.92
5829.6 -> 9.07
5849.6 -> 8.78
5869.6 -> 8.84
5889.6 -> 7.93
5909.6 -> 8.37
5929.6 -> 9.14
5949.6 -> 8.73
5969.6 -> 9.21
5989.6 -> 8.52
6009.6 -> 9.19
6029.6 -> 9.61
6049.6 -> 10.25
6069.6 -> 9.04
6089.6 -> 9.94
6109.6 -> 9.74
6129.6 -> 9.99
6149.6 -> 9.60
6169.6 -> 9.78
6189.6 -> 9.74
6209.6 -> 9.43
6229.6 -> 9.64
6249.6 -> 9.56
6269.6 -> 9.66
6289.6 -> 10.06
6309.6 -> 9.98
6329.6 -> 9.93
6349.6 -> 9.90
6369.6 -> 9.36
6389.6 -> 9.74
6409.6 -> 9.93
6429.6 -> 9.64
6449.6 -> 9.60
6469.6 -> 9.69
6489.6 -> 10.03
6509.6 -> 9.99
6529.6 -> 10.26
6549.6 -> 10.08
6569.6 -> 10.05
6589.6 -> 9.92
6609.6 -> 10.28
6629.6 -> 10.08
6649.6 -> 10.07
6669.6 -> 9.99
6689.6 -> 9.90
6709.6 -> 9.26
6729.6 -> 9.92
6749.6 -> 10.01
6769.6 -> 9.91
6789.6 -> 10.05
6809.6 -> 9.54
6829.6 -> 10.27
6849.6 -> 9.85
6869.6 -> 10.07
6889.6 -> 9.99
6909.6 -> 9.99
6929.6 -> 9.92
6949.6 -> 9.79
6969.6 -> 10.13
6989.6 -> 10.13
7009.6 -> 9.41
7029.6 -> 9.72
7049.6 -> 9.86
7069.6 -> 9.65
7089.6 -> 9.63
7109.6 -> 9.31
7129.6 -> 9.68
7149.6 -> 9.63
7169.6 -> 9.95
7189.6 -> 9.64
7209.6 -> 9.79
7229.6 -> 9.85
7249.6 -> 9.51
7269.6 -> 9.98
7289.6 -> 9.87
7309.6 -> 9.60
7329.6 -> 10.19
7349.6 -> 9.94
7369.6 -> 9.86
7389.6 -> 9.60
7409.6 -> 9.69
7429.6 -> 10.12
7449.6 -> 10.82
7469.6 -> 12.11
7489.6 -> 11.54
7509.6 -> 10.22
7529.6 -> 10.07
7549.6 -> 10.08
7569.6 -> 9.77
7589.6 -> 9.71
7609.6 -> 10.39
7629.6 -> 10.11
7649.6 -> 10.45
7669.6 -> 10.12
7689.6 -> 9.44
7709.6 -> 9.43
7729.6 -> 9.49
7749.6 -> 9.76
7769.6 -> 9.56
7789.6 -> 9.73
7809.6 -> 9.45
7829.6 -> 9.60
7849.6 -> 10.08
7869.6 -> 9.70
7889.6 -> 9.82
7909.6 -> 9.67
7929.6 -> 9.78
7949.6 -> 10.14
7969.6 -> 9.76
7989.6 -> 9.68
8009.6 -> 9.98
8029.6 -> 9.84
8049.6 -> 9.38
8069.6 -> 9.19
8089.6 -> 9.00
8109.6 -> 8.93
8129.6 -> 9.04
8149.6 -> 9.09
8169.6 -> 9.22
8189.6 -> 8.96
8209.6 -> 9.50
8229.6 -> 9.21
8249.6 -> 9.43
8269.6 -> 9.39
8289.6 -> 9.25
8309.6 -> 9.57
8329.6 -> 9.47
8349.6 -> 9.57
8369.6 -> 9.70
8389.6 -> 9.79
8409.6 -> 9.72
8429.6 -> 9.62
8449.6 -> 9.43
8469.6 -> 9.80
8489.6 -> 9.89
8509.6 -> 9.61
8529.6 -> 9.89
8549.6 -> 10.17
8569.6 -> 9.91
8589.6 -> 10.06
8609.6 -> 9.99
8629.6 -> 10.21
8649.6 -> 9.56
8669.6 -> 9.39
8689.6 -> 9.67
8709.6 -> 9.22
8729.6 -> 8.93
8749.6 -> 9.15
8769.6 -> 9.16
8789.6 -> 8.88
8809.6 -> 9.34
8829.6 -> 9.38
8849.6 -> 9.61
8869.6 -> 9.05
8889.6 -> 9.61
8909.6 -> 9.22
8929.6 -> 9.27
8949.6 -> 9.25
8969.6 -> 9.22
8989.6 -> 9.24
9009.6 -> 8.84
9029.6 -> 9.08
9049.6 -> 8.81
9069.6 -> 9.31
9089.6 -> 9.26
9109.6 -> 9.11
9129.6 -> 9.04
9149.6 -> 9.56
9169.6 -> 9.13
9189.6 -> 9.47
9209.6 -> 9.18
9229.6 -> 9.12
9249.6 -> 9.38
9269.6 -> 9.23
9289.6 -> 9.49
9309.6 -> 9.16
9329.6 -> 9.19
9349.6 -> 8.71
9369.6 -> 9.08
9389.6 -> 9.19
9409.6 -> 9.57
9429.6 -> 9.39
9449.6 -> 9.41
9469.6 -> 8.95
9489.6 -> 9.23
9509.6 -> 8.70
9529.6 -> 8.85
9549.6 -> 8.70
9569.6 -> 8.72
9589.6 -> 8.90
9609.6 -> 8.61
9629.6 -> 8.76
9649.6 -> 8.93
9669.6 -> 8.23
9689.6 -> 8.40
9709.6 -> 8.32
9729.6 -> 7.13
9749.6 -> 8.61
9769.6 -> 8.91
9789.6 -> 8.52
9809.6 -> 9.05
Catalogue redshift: 0.138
